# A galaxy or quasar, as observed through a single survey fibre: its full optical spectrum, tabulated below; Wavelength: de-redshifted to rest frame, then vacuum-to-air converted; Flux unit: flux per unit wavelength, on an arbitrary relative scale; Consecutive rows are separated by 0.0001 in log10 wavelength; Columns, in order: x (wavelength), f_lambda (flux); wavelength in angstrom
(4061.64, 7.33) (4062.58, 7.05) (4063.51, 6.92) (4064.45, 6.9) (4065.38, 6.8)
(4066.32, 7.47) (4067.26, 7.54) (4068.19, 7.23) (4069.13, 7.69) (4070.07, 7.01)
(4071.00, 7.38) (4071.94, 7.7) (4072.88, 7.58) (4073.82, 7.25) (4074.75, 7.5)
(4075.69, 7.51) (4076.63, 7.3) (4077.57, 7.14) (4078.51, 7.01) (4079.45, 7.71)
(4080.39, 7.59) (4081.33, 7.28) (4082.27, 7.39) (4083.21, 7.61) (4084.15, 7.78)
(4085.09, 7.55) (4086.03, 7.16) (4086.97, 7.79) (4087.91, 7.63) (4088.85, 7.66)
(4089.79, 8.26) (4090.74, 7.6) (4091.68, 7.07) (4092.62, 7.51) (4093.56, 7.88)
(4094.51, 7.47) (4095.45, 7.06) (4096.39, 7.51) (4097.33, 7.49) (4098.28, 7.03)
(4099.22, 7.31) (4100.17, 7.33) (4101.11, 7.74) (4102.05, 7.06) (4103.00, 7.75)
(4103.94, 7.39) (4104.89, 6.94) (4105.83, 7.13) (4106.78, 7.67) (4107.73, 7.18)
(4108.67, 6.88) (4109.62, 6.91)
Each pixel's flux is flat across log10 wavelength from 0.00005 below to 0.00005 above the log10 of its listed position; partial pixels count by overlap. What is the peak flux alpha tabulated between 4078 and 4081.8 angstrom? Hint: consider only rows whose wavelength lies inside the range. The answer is 7.71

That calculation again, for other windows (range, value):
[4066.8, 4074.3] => 7.7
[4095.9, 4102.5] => 7.74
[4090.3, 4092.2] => 7.6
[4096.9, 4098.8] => 7.49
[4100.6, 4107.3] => 7.75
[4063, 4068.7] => 7.54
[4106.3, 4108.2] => 7.67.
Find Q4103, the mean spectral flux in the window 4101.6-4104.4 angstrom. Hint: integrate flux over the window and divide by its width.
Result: 7.4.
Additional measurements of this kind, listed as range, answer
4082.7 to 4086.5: 7.53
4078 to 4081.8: 7.39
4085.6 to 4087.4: 7.48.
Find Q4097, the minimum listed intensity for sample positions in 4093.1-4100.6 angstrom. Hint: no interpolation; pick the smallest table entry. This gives 7.03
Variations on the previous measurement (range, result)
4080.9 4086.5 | 7.16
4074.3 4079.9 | 7.01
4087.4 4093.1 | 7.07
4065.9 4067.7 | 7.47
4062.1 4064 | 6.92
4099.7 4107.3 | 6.94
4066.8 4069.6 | 7.23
